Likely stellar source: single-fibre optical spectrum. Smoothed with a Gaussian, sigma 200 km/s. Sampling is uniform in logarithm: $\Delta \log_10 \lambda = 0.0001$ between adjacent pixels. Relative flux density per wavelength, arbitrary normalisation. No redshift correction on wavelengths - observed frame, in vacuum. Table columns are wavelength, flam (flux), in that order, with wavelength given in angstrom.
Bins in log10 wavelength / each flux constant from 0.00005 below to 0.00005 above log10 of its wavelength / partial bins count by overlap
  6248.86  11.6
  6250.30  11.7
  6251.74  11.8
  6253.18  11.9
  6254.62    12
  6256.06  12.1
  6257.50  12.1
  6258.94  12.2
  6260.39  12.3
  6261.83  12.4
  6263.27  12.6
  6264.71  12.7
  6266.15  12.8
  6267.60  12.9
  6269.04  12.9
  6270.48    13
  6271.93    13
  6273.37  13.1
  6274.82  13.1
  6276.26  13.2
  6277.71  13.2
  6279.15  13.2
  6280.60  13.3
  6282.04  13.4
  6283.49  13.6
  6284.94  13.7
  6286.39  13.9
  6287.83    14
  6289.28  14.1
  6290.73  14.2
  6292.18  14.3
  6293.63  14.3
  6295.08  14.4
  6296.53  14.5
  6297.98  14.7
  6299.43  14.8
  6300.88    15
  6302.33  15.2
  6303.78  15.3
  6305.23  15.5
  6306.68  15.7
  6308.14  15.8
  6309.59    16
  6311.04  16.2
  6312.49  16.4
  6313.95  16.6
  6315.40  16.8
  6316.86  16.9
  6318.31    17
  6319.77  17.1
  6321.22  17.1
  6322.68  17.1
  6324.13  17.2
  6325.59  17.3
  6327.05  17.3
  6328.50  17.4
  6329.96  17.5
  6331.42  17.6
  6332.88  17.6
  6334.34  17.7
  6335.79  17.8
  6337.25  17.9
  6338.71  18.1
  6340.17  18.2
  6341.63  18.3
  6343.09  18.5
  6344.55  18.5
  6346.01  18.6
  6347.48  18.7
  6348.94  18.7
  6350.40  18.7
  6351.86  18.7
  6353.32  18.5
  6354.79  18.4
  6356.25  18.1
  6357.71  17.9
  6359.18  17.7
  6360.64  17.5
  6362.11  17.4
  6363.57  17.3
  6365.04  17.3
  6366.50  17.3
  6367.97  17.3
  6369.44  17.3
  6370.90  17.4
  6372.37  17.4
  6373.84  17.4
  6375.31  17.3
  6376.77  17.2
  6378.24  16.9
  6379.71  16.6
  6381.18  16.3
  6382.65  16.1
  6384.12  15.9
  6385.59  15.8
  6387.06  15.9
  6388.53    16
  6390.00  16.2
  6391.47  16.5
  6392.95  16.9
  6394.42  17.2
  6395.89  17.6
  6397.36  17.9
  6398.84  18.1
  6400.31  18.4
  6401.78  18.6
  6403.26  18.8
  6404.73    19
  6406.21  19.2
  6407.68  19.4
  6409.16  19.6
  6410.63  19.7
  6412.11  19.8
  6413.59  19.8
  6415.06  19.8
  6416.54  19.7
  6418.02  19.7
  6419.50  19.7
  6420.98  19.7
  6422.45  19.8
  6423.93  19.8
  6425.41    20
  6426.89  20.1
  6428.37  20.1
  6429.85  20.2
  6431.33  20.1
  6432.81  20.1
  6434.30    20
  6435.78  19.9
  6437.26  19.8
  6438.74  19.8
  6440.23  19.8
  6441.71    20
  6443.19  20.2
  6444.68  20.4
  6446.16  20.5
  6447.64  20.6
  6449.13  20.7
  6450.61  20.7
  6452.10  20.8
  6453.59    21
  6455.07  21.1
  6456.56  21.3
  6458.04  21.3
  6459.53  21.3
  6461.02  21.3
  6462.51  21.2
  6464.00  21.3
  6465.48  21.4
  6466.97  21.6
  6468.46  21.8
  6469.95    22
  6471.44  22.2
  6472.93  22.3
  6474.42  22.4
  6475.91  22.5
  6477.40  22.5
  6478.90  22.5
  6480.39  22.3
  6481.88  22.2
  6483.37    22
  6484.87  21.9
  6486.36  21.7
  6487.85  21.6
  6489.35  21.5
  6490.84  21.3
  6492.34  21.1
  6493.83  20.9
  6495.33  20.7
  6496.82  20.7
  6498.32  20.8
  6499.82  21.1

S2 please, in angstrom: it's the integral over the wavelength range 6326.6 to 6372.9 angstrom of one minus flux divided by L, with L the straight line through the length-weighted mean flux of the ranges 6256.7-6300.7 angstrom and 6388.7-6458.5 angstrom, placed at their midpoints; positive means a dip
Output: -4.3 angstrom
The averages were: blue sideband 13.4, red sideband 19.5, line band 17.9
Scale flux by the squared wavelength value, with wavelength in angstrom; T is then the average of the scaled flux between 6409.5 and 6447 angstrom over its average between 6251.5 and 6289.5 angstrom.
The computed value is 1.6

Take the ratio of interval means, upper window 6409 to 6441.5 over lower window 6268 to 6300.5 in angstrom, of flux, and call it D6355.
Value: 1.4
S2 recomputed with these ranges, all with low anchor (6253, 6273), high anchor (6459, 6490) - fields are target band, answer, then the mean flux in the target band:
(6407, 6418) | -0.32 angstrom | 19.7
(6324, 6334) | -1.29 angstrom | 17.4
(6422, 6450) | 0.10 angstrom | 20.1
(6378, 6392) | 1.35 angstrom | 16.2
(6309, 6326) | -2.13 angstrom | 16.8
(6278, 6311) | -1.39 angstrom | 14.5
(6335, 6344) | -1.26 angstrom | 18.2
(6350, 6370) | -1.19 angstrom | 17.8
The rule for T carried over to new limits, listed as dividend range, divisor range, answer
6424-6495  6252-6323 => 1.56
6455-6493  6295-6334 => 1.40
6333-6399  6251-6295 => 1.38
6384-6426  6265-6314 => 1.35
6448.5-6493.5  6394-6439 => 1.13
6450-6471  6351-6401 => 1.27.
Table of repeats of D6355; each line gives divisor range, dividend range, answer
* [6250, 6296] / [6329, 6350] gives 1.39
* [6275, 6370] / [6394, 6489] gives 1.25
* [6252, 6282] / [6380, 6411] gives 1.38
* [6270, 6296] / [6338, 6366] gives 1.33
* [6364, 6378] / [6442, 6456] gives 1.19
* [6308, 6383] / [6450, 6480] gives 1.24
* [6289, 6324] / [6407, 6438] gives 1.27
